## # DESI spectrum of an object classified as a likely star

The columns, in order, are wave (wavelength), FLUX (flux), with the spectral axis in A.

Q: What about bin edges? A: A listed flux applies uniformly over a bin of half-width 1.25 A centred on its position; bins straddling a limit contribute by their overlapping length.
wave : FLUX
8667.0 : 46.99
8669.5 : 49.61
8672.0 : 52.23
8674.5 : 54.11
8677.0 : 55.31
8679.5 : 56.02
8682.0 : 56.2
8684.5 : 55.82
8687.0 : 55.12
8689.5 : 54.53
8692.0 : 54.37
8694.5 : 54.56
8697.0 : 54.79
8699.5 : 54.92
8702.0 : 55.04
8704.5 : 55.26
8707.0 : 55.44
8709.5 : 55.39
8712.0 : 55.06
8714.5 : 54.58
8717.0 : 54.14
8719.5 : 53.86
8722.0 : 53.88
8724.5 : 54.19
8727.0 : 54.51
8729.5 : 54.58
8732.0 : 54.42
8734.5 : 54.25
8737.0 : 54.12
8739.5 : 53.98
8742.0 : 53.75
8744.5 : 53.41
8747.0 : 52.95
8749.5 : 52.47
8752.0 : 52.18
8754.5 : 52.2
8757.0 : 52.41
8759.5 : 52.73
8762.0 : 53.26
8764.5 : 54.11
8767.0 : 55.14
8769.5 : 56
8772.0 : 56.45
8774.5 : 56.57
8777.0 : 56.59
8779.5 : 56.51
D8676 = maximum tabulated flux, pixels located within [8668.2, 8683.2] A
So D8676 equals 56.2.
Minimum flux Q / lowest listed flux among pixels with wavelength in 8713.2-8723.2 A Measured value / 53.86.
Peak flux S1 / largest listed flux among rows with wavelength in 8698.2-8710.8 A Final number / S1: 55.44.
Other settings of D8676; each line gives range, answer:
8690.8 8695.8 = 54.56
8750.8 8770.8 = 56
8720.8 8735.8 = 54.58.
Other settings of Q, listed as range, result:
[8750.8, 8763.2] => 52.18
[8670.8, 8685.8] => 52.23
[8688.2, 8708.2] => 54.37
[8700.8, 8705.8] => 55.04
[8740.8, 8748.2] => 52.95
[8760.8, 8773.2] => 53.26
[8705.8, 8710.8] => 55.39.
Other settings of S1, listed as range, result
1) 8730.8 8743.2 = 54.42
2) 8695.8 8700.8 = 54.92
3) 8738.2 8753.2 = 53.98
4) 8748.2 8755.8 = 52.47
